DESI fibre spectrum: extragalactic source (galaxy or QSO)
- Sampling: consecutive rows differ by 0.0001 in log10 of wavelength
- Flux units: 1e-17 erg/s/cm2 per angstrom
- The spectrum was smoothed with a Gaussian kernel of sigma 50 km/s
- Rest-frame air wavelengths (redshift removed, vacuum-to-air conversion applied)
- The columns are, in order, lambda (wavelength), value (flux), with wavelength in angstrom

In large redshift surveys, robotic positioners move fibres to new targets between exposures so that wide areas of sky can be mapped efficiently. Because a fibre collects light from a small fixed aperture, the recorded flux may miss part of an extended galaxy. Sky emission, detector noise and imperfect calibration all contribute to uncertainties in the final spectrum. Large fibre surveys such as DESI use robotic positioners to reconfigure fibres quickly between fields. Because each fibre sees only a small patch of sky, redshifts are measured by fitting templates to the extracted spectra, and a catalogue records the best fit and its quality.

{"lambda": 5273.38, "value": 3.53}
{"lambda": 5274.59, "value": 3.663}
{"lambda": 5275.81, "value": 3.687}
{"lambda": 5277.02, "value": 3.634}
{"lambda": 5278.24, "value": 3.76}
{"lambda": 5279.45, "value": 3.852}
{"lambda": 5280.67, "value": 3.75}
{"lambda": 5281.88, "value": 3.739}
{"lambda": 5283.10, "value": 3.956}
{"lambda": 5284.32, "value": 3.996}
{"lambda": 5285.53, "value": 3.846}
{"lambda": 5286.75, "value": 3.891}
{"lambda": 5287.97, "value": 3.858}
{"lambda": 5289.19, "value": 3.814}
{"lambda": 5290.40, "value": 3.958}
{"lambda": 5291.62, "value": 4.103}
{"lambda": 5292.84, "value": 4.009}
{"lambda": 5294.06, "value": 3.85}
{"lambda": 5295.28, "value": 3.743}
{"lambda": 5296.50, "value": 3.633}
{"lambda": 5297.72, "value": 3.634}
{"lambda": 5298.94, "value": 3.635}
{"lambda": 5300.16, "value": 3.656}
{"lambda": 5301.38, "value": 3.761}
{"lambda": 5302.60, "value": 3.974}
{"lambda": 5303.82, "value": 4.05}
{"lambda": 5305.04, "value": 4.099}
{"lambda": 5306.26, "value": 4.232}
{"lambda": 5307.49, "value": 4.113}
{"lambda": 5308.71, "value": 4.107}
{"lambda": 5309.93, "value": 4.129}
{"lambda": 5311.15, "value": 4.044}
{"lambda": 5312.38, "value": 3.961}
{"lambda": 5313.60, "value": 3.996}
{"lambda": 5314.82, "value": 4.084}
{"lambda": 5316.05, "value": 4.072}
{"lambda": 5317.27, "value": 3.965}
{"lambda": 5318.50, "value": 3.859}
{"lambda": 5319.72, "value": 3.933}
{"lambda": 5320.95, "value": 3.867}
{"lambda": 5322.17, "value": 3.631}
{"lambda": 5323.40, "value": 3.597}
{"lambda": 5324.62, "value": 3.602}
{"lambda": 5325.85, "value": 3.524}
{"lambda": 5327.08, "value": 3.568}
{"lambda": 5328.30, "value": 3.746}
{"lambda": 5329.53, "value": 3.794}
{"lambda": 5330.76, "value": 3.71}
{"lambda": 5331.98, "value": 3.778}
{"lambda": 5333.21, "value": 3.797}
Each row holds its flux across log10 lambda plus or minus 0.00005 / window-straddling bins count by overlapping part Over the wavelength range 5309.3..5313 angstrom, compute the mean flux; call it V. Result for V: 4.05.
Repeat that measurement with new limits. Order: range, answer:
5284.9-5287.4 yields 3.87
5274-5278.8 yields 3.68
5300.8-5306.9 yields 4.02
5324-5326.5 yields 3.56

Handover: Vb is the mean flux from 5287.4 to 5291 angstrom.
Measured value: 3.88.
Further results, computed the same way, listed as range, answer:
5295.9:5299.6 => 3.63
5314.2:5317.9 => 4.04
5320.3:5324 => 3.7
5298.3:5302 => 3.69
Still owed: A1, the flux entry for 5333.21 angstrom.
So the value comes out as 3.797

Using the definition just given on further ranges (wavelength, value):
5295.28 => 3.743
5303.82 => 4.05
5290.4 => 3.958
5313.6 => 3.996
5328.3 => 3.746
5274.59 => 3.663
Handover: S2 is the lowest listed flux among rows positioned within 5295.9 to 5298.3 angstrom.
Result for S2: 3.633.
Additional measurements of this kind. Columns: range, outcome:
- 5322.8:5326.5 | 3.524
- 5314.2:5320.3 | 3.859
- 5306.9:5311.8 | 4.044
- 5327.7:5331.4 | 3.71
